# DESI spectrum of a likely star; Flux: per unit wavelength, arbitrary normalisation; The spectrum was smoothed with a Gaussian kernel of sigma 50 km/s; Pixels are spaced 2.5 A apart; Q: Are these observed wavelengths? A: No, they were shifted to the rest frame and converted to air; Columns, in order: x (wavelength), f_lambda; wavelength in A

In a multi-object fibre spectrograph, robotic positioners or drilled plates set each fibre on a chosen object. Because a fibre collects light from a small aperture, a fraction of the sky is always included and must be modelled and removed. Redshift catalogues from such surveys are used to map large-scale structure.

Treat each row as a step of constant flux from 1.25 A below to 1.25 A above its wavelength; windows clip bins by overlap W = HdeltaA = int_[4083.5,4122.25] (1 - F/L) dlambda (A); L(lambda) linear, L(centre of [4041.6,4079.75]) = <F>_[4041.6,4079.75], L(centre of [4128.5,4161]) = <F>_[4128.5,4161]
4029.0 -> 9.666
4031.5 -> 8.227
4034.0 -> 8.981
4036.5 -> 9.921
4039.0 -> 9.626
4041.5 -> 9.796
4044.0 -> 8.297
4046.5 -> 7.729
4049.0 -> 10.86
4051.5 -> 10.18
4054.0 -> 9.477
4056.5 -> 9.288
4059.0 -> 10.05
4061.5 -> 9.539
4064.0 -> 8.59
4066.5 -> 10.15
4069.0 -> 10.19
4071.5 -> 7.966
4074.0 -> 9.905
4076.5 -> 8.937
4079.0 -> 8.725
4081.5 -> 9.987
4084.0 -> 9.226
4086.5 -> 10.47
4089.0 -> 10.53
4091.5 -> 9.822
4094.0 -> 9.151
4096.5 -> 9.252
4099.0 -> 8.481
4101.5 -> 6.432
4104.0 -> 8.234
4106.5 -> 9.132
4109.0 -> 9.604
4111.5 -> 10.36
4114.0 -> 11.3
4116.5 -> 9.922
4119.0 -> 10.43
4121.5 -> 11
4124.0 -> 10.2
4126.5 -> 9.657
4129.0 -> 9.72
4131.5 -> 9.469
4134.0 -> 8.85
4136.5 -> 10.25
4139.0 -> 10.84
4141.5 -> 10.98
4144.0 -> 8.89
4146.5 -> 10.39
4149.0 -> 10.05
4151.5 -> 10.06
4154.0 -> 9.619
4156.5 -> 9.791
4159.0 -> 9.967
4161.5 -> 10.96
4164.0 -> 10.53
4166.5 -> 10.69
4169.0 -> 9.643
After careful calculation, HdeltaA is 0.3 A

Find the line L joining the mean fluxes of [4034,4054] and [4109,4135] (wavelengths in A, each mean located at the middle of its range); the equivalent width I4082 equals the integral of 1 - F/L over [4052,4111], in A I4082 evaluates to 2.8 A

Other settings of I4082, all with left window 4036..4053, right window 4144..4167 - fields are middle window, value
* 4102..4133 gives 0.27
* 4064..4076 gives 0.26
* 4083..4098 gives 0.03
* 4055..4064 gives 0.08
